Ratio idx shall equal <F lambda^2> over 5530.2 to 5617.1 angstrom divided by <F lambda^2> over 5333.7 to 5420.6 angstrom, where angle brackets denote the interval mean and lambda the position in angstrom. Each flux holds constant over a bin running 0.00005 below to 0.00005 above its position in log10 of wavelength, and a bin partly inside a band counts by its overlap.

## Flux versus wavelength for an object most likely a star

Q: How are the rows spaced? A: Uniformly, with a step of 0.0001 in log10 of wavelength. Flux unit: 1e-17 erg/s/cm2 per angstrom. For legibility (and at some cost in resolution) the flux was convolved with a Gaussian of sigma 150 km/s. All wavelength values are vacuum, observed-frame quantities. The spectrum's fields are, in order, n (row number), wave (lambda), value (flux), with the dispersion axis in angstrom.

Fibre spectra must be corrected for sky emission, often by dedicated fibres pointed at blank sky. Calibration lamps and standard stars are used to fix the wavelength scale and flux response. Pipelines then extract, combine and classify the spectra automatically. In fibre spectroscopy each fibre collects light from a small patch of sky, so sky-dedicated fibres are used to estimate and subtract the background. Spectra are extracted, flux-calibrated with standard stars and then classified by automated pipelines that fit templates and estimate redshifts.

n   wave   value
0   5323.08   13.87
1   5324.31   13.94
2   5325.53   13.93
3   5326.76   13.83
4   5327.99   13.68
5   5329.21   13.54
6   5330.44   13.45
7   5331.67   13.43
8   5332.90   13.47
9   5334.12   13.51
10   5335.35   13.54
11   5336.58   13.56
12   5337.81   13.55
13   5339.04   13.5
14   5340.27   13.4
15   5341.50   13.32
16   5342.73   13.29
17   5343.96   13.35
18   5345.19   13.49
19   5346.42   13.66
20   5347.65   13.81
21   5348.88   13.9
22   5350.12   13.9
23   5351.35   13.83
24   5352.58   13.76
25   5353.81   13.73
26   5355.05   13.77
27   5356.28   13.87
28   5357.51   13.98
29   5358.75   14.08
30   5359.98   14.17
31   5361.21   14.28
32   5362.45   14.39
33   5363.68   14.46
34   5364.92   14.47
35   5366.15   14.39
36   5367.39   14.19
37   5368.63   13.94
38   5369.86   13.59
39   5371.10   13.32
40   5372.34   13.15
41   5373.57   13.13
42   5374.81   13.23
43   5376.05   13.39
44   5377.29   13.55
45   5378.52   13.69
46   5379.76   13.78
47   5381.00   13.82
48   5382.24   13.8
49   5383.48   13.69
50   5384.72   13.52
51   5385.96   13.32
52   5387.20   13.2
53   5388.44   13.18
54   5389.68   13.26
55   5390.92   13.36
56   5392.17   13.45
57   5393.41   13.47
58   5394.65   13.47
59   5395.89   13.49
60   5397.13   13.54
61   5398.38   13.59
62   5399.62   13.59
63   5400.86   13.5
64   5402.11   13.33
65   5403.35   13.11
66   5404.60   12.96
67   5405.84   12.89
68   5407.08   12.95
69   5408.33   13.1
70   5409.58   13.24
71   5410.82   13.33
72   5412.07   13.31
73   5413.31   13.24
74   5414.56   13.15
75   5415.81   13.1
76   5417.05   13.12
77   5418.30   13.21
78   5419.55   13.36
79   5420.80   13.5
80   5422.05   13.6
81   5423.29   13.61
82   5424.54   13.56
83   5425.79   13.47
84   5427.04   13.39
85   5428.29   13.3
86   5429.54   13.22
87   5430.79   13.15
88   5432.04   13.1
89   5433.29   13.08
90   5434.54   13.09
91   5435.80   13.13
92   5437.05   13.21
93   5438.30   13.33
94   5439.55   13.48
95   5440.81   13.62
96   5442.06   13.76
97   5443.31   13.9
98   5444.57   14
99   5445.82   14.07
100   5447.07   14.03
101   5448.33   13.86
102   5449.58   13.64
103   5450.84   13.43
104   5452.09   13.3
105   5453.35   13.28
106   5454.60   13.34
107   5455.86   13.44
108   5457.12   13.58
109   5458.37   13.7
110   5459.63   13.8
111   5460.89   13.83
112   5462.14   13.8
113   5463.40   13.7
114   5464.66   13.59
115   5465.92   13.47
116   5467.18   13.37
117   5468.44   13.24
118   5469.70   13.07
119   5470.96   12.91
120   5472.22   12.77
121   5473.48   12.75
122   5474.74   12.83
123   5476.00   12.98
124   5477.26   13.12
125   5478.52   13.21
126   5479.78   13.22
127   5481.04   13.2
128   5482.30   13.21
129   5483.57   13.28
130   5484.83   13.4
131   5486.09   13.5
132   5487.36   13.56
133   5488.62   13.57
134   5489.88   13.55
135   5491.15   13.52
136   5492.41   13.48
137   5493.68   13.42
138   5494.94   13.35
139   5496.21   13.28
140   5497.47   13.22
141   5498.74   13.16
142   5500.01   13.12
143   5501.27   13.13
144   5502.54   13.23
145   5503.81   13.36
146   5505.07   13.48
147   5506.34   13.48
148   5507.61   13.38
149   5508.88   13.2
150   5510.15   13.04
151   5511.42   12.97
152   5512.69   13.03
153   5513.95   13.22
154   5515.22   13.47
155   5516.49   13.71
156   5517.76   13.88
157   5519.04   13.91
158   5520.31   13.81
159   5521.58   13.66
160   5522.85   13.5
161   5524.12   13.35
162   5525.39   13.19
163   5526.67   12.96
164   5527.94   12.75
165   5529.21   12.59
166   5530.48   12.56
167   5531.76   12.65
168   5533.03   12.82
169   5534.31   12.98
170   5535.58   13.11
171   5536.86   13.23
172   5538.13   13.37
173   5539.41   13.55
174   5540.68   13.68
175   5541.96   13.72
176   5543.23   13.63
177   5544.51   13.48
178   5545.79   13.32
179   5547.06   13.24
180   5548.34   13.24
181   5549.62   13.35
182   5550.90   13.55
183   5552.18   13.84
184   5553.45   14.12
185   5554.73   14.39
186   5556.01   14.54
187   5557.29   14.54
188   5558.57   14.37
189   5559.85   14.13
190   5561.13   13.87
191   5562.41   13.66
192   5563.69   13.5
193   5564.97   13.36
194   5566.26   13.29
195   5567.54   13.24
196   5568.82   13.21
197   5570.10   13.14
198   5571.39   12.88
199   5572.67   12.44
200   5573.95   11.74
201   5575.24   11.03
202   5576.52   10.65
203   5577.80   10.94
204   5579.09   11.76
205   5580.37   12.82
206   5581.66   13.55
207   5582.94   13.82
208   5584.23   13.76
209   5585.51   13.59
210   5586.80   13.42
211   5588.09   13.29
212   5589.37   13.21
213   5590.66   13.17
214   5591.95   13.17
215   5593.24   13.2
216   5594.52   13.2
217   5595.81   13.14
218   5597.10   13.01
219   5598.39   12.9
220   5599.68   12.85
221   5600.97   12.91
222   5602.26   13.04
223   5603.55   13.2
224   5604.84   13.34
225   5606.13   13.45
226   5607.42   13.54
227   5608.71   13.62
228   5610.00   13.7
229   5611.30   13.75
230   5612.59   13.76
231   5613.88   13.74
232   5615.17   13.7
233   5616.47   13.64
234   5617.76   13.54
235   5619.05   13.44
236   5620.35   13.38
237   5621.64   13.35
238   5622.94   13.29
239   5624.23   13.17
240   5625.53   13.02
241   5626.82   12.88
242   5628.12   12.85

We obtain 1.05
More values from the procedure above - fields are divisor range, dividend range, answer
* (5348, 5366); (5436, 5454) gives 1.00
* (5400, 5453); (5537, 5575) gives 1.06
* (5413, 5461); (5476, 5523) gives 1.02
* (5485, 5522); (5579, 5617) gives 1.03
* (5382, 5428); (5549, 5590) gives 1.05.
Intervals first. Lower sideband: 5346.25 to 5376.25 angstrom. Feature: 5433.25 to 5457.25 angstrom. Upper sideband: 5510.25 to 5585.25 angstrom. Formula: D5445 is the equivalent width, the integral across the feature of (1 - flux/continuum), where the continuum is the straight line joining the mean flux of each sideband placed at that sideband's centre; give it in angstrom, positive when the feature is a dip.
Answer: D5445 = 0.1 angstrom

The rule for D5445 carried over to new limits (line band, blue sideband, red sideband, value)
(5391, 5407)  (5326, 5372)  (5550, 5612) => 0.3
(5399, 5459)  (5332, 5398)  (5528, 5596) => 0.5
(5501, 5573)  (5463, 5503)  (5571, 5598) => -2.4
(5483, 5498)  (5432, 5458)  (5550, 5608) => 0.0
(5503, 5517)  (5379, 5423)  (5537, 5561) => 0.4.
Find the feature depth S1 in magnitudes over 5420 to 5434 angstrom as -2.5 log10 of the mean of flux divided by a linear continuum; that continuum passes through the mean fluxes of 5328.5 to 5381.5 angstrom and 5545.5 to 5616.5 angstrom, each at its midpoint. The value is 0.02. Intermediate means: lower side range 13.7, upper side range 13.3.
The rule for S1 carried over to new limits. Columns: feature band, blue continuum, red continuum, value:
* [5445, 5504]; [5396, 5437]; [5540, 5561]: 0.01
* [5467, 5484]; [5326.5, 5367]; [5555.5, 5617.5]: 0.03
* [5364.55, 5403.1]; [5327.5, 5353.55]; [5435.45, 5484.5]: 0.00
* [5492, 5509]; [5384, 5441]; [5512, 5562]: 0.01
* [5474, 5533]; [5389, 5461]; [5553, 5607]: 0.00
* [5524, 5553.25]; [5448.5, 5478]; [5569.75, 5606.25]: -0.02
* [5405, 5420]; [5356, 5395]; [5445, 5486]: 0.03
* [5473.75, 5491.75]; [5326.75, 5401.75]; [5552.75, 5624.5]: 0.01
